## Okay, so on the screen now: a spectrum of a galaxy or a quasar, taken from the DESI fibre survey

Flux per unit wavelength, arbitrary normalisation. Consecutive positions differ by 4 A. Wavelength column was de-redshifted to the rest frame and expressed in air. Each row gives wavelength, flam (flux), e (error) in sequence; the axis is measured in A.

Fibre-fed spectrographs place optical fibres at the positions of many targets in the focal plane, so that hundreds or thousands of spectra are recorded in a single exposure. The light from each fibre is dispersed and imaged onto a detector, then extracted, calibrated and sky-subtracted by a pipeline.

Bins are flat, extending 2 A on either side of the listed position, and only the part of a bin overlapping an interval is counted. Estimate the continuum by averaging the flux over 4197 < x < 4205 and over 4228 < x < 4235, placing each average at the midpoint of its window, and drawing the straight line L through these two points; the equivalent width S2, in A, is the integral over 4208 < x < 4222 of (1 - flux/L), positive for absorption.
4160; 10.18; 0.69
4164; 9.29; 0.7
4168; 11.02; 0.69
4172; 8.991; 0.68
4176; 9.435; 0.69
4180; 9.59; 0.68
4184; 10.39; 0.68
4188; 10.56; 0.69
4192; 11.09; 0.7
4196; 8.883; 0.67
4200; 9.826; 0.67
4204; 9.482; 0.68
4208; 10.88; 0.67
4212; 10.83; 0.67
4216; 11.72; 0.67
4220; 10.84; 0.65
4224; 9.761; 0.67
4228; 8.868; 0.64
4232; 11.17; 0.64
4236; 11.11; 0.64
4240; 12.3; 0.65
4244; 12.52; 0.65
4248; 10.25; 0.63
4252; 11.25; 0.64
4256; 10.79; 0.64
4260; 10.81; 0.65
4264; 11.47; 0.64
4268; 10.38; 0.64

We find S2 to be -1.5 A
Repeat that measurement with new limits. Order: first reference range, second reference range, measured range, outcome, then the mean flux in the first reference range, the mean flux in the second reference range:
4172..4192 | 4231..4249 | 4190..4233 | 2.0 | 10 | 11.6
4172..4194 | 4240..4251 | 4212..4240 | 0.9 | 10.1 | 11.5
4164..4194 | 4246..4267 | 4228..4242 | -0.6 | 10.1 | 10.9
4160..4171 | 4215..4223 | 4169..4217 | 2.0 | 10.1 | 11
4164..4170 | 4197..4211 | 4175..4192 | 0.2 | 10.4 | 10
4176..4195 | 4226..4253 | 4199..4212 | 0.4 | 10.2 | 11.1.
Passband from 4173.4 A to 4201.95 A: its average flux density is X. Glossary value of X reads 9.95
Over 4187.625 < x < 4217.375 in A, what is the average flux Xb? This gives 10.4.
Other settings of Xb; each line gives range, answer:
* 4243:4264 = 11.1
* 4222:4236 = 10.1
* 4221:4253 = 10.9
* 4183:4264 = 10.7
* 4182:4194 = 10.7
